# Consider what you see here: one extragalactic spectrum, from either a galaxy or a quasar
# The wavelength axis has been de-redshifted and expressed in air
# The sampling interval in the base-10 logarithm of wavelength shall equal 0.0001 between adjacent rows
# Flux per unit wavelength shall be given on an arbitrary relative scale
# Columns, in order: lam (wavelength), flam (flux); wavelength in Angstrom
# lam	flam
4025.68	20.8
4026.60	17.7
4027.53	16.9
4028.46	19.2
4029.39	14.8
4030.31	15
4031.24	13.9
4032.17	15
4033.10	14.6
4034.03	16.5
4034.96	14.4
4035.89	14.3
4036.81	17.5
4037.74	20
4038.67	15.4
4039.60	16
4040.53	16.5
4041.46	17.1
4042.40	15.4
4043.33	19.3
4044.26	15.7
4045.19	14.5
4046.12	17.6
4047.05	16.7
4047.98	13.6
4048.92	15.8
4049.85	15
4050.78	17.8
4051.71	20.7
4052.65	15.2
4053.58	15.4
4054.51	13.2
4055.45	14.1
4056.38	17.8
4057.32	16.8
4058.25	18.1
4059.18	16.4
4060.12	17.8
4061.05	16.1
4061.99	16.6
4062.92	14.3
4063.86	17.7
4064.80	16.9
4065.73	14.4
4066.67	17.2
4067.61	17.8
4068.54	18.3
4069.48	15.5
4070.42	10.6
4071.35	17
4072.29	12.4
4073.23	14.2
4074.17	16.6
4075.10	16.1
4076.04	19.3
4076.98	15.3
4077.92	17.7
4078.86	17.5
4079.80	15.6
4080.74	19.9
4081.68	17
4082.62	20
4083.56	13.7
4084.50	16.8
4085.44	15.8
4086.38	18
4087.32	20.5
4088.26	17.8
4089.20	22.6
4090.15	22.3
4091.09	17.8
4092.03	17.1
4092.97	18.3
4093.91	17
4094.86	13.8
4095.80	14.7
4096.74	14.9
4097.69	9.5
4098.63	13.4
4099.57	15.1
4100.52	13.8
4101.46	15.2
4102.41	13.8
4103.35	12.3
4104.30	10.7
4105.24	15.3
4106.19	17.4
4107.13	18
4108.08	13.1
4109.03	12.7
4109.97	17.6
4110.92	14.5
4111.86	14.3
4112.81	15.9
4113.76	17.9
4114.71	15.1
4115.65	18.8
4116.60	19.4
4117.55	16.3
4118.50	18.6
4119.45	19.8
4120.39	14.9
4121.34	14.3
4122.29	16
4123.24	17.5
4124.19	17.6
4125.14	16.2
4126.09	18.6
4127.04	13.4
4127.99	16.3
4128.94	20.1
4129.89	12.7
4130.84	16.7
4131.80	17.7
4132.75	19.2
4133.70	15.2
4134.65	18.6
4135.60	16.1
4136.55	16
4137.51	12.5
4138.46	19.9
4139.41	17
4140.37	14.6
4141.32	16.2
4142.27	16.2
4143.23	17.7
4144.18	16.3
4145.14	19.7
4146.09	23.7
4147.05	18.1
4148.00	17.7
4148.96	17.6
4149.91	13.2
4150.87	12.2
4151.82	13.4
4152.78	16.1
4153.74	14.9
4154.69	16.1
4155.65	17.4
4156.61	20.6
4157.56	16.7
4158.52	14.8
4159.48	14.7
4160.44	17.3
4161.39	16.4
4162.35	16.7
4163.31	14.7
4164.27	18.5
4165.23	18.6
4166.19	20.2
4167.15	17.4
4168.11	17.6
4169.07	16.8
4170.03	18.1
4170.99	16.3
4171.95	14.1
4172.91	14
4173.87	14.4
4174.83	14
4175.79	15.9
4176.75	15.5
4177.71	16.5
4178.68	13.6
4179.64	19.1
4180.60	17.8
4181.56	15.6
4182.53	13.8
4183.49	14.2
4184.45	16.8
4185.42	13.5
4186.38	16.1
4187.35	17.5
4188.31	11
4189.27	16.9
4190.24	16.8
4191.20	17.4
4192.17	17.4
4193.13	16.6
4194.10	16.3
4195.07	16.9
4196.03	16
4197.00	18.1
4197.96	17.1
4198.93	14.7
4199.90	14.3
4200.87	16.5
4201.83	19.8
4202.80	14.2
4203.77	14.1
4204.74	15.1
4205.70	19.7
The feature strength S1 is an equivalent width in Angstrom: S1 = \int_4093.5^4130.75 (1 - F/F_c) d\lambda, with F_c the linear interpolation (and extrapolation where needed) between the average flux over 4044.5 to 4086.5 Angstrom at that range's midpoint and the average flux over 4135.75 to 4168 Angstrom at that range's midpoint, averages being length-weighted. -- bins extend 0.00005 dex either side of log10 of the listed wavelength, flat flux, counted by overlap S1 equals 2.24 Angstrom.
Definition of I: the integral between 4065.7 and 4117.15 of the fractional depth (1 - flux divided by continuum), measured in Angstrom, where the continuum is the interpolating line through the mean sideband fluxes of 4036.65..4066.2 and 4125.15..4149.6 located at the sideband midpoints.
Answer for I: 1.7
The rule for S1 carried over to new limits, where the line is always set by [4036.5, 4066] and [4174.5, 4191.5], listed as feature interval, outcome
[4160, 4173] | -1.0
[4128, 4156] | -1.3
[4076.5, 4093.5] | -1.8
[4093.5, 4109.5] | 2.0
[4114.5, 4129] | -0.9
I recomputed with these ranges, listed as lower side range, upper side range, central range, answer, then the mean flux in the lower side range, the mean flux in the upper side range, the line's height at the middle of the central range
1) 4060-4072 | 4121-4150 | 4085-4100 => -0.4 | 16.1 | 16.9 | 16.4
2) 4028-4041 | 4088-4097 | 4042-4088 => 1.1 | 15.9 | 17.7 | 16.9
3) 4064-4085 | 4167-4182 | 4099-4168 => -1.0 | 16.4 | 16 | 16.2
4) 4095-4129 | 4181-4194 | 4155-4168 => -1.3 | 15.6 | 15.7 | 15.7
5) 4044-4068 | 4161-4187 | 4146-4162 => -0.2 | 16.3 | 16.2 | 16.2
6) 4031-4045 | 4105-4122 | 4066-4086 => -0.2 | 16.1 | 16.3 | 16.2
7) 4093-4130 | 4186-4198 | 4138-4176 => -1.3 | 15.6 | 16.5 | 16.1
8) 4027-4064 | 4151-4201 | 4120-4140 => -0.4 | 16.2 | 16.2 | 16.2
